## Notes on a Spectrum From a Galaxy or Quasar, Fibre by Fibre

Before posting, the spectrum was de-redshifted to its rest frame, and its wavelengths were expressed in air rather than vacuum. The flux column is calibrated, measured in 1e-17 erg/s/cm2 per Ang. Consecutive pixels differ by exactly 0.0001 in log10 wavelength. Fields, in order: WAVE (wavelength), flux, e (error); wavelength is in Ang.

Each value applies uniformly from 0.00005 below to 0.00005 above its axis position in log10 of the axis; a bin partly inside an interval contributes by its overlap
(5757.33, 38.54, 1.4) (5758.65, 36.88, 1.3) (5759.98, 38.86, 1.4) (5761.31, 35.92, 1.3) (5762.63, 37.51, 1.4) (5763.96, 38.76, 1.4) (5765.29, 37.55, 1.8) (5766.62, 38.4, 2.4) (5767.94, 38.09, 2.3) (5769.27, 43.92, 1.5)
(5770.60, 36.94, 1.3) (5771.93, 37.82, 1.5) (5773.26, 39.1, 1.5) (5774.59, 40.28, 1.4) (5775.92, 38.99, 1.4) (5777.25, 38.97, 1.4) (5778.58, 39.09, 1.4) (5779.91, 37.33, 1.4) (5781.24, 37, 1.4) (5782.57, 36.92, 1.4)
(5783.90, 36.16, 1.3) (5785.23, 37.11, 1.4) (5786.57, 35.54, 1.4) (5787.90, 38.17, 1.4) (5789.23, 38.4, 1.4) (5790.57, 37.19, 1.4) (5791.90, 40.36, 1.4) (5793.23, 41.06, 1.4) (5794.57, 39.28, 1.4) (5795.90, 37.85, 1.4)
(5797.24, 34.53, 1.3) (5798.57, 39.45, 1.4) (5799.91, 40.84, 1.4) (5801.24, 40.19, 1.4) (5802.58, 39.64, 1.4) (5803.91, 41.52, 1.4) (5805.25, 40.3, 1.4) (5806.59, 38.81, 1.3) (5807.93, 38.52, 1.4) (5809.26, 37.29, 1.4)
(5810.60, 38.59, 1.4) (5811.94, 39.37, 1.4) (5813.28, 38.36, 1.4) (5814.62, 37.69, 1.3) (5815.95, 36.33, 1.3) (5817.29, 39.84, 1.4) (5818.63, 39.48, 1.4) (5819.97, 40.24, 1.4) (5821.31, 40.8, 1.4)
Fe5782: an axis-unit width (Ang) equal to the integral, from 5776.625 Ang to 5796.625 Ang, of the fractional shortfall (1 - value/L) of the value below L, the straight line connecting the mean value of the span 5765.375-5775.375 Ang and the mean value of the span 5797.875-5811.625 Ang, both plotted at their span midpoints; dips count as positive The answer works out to 0.7 Ang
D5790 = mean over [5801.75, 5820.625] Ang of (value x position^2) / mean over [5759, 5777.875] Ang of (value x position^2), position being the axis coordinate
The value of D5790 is 1.0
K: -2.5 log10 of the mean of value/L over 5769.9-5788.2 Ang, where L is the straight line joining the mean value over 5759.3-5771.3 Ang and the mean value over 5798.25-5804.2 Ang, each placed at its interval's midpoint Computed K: 0.04 mag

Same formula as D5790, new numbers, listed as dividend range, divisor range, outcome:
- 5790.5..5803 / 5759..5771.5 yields 1.03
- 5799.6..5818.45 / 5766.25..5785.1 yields 1.03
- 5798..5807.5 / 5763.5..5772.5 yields 1.04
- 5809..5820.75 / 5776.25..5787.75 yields 1.05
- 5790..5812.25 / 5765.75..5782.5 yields 1.02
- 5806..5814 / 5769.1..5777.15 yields 0.99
